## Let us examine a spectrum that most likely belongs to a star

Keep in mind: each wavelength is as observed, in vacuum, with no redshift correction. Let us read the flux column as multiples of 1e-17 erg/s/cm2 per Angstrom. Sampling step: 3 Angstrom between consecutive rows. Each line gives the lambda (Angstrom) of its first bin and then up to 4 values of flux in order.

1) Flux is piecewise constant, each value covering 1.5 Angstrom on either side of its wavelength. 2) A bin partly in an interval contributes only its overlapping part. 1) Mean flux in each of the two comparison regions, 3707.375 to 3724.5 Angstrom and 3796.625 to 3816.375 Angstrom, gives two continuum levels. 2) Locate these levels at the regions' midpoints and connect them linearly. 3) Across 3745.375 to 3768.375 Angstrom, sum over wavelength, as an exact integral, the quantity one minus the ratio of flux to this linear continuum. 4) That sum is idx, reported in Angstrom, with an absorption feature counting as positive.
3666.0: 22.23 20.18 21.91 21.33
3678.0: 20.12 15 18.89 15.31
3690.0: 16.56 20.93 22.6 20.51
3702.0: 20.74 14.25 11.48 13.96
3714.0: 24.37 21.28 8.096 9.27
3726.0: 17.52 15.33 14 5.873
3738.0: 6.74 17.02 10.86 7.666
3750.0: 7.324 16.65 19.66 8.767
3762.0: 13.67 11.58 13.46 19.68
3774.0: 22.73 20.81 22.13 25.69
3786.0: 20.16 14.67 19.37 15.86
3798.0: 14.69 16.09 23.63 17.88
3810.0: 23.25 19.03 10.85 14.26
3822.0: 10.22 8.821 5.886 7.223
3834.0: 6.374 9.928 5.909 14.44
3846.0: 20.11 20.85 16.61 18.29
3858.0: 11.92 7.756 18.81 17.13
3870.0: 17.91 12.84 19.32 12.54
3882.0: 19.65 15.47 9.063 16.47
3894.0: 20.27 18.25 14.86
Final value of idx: 5.9 Angstrom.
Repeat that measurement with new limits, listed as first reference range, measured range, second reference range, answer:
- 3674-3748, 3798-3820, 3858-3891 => -3.6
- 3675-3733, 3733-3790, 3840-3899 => 5.5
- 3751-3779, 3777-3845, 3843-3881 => 5.1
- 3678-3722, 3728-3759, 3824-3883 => 8.4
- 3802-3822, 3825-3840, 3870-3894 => 8.5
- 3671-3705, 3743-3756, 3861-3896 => 4.6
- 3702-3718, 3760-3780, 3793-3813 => 1.1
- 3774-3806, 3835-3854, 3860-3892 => 2.5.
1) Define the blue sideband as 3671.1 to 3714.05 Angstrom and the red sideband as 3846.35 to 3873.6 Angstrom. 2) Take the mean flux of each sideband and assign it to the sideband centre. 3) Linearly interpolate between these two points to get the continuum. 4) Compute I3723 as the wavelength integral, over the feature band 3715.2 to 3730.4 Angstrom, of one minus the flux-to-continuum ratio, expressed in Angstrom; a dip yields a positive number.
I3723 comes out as 2.9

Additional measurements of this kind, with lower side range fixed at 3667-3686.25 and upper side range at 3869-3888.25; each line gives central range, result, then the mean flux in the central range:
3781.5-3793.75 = -1.8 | 19.9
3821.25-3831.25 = 5.2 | 7.98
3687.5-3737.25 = 7.8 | 15.9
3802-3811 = -2.2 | 21.2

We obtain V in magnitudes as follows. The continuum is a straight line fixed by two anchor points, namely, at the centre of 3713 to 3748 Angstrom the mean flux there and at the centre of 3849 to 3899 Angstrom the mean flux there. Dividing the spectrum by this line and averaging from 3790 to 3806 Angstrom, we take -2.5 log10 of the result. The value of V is -0.23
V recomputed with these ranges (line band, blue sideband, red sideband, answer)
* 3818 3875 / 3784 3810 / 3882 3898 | 0.30 mag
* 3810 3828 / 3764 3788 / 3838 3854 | 0.31 mag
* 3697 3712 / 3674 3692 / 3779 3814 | 0.10 mag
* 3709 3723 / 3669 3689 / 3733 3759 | -0.08 mag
